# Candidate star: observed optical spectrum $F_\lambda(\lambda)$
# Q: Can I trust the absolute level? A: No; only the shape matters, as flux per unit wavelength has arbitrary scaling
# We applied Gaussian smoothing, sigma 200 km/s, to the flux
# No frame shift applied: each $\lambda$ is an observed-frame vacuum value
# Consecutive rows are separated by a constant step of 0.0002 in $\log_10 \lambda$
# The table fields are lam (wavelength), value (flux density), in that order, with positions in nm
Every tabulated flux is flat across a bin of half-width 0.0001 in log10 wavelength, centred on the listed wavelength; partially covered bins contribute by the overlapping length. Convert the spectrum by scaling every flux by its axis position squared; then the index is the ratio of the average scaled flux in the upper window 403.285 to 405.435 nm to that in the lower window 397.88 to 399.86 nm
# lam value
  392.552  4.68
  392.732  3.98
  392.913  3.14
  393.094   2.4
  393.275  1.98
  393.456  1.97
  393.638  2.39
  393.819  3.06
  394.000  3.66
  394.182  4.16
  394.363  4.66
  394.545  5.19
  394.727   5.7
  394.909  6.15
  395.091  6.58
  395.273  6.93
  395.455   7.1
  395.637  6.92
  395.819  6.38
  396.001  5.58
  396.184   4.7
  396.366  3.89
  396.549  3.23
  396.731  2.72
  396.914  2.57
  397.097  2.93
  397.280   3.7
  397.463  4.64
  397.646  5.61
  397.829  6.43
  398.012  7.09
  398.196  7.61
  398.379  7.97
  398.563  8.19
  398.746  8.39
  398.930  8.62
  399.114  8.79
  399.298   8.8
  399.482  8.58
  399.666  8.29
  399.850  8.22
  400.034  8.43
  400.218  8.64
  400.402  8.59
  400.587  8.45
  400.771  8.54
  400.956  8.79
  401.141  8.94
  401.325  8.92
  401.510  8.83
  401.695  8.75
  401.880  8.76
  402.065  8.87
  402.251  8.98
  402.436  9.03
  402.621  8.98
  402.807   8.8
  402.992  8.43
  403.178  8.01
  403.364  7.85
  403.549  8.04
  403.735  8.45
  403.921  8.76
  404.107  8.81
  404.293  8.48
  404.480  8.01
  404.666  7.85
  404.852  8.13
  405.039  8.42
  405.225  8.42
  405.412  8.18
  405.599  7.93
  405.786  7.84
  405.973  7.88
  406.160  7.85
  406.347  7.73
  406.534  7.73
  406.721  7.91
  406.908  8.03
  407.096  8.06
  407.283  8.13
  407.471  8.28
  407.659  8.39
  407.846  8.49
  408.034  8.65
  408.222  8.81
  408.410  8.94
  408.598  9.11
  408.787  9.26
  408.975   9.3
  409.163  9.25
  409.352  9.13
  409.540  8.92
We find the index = 1.04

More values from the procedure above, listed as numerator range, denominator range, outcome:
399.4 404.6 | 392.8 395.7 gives 1.99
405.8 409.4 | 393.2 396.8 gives 1.92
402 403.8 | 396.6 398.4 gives 1.76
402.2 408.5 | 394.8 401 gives 1.28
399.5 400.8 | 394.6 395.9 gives 1.33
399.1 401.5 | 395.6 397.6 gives 2.06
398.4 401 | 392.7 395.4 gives 2.09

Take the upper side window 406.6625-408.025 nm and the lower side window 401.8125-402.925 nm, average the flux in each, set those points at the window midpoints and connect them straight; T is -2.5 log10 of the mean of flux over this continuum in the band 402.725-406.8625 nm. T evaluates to 0.05 mag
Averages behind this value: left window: 8.9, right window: 8.22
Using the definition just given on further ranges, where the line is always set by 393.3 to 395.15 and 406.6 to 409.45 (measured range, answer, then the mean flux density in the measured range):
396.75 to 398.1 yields 0.15 mag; 4.6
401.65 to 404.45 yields -0.22 mag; 8.58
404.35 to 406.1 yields -0.05 mag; 8.07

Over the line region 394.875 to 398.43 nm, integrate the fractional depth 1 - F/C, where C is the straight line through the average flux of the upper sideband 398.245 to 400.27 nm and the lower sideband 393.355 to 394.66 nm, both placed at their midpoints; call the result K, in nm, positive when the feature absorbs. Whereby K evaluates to 0.27 nm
